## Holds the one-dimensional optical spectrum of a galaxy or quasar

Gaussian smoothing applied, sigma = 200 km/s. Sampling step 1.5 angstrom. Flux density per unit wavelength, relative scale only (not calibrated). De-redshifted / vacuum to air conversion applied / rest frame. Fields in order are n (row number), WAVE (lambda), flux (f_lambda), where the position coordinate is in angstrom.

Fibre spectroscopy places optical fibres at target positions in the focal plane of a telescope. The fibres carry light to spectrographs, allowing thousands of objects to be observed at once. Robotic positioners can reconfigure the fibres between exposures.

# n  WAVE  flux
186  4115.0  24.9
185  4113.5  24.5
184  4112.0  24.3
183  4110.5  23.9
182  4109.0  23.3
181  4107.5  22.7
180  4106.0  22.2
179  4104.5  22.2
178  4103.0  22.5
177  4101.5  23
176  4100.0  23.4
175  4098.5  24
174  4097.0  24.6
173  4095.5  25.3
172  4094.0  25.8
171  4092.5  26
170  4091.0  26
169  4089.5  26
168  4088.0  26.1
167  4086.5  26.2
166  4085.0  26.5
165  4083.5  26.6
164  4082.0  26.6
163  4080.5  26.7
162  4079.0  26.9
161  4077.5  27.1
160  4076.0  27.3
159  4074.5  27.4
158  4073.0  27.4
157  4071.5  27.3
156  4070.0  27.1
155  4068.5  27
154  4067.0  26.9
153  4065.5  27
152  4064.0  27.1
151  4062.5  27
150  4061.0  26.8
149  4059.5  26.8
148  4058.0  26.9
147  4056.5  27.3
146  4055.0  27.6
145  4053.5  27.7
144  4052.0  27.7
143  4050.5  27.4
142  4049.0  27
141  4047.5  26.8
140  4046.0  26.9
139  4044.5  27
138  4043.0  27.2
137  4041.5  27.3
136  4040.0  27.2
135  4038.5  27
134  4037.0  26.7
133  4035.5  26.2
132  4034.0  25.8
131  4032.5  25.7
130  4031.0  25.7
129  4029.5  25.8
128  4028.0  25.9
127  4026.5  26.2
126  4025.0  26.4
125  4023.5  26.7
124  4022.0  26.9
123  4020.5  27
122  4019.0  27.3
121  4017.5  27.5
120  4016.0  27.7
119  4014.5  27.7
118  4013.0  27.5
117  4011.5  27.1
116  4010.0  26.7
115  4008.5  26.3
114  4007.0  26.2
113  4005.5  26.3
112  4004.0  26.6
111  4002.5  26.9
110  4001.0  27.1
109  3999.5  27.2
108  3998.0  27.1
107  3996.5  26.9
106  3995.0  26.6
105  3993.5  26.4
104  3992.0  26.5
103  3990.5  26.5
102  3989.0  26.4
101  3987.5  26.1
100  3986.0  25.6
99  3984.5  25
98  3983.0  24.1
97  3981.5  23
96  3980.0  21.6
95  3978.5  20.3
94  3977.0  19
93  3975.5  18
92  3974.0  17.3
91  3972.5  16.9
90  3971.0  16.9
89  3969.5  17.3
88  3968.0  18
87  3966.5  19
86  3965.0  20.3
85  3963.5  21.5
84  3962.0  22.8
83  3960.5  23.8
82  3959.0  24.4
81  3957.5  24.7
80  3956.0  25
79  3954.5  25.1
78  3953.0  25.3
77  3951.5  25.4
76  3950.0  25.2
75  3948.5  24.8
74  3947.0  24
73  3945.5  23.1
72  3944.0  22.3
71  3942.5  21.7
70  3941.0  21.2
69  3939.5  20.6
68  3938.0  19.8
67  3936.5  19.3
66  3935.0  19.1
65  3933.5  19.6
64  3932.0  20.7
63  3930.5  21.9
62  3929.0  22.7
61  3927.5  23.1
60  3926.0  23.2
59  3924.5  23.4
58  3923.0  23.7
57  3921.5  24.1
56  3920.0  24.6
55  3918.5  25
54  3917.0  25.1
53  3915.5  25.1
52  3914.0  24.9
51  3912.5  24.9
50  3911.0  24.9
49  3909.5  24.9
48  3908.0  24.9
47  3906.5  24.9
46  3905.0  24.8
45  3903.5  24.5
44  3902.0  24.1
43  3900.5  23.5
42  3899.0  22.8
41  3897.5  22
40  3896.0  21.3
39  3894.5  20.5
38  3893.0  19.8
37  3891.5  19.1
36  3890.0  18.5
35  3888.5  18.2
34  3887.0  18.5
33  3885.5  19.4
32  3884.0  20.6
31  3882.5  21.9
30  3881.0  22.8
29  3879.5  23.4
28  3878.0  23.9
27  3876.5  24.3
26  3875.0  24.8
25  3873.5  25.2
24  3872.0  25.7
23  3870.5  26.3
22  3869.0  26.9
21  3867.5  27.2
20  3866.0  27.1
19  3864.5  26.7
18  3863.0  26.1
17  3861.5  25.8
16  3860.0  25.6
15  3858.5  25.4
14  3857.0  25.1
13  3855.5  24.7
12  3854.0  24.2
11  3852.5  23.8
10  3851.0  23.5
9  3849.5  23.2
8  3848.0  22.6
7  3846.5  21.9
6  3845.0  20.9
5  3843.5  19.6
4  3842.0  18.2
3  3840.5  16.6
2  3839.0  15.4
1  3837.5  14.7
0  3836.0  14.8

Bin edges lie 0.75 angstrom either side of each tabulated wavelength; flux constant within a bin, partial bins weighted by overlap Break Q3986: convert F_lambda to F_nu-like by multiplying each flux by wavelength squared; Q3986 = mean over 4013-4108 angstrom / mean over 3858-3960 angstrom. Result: 1.22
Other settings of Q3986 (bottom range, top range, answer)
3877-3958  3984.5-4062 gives 1.24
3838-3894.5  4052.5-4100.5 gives 1.30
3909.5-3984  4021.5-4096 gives 1.27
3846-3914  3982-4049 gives 1.21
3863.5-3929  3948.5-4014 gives 1.06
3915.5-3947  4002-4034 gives 1.25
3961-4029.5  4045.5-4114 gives 1.11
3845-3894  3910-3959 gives 1.03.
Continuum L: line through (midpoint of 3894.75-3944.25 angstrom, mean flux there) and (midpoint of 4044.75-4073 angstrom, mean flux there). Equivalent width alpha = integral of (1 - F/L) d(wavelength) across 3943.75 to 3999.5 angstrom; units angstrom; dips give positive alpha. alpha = 3.3 angstrom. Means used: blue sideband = 23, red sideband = 27.1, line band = 23.1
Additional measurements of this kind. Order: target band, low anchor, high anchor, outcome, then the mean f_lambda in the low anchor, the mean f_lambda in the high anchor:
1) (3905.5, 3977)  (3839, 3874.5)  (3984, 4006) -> 8.50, 23.8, 26.5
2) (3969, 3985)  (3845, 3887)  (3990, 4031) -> 3.83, 24.2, 26.8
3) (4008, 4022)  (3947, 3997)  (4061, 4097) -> -1.61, 22.9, 26.6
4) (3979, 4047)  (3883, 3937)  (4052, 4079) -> -2.12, 22.4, 27.2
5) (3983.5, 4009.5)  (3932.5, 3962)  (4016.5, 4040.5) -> -1.42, 22.8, 26.5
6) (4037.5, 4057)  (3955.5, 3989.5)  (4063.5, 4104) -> -2.12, 21.5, 26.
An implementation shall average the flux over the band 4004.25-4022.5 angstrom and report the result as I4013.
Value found 27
